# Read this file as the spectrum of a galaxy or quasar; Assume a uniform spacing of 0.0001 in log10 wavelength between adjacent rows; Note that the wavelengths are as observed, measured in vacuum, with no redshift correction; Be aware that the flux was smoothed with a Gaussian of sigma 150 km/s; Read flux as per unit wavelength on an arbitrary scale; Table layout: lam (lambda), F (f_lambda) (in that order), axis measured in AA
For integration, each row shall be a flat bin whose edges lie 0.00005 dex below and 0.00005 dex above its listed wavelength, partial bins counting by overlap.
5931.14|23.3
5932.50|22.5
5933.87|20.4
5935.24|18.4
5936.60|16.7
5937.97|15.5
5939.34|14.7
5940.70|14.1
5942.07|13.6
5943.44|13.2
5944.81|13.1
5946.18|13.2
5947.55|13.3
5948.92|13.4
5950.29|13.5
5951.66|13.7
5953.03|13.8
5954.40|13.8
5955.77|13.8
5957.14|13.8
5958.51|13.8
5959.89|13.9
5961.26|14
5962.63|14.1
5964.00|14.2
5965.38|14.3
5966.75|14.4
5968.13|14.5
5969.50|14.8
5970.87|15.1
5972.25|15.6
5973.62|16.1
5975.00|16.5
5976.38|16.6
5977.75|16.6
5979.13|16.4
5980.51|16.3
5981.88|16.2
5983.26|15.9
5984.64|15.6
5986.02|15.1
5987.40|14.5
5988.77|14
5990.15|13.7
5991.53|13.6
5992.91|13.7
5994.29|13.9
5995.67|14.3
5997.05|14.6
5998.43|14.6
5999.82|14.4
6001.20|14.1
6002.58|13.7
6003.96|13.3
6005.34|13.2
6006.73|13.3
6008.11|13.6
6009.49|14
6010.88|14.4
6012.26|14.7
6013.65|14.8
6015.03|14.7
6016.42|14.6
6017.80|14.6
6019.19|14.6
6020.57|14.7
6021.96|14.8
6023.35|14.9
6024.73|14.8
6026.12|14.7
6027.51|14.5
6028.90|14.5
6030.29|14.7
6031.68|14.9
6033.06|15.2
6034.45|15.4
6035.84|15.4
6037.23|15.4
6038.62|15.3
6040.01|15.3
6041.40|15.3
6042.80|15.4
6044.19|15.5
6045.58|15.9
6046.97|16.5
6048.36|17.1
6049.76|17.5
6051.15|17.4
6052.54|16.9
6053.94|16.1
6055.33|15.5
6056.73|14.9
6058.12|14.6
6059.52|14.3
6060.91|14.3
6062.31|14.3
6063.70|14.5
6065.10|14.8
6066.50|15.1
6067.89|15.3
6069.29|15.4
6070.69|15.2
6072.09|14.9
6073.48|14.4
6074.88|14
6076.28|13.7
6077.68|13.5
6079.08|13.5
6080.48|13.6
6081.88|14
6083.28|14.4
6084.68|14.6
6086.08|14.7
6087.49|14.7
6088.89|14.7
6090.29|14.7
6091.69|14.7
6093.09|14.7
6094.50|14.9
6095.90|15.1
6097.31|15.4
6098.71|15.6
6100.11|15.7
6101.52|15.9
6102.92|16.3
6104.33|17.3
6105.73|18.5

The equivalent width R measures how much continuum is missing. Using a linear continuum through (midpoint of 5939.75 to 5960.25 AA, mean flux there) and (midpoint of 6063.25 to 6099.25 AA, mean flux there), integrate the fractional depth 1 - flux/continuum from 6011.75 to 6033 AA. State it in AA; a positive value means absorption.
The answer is -0.8 AA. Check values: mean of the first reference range 13.6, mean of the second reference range 14.6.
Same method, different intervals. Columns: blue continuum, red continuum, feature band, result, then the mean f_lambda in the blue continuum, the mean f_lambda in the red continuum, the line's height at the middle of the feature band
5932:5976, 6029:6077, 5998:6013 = 1.1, 14.8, 15.3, 15.1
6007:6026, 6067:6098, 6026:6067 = -2.4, 14.5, 14.6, 14.5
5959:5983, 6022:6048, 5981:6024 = 2.4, 15.3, 15.2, 15.2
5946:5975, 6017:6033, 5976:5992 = -1.1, 14.2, 14.7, 14.4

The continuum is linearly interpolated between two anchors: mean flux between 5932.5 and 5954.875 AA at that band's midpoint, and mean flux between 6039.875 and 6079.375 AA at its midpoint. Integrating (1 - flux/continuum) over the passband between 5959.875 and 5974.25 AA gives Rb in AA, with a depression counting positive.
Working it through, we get 0.3 AA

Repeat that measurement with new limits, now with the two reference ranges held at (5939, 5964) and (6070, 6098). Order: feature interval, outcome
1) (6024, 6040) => -0.9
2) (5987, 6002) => -0.2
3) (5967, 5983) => -2.3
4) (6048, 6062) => -1.5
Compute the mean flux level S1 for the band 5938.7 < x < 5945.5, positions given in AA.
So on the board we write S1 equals 13.7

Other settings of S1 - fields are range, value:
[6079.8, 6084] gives 14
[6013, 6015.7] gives 14.8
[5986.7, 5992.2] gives 14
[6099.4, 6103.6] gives 16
